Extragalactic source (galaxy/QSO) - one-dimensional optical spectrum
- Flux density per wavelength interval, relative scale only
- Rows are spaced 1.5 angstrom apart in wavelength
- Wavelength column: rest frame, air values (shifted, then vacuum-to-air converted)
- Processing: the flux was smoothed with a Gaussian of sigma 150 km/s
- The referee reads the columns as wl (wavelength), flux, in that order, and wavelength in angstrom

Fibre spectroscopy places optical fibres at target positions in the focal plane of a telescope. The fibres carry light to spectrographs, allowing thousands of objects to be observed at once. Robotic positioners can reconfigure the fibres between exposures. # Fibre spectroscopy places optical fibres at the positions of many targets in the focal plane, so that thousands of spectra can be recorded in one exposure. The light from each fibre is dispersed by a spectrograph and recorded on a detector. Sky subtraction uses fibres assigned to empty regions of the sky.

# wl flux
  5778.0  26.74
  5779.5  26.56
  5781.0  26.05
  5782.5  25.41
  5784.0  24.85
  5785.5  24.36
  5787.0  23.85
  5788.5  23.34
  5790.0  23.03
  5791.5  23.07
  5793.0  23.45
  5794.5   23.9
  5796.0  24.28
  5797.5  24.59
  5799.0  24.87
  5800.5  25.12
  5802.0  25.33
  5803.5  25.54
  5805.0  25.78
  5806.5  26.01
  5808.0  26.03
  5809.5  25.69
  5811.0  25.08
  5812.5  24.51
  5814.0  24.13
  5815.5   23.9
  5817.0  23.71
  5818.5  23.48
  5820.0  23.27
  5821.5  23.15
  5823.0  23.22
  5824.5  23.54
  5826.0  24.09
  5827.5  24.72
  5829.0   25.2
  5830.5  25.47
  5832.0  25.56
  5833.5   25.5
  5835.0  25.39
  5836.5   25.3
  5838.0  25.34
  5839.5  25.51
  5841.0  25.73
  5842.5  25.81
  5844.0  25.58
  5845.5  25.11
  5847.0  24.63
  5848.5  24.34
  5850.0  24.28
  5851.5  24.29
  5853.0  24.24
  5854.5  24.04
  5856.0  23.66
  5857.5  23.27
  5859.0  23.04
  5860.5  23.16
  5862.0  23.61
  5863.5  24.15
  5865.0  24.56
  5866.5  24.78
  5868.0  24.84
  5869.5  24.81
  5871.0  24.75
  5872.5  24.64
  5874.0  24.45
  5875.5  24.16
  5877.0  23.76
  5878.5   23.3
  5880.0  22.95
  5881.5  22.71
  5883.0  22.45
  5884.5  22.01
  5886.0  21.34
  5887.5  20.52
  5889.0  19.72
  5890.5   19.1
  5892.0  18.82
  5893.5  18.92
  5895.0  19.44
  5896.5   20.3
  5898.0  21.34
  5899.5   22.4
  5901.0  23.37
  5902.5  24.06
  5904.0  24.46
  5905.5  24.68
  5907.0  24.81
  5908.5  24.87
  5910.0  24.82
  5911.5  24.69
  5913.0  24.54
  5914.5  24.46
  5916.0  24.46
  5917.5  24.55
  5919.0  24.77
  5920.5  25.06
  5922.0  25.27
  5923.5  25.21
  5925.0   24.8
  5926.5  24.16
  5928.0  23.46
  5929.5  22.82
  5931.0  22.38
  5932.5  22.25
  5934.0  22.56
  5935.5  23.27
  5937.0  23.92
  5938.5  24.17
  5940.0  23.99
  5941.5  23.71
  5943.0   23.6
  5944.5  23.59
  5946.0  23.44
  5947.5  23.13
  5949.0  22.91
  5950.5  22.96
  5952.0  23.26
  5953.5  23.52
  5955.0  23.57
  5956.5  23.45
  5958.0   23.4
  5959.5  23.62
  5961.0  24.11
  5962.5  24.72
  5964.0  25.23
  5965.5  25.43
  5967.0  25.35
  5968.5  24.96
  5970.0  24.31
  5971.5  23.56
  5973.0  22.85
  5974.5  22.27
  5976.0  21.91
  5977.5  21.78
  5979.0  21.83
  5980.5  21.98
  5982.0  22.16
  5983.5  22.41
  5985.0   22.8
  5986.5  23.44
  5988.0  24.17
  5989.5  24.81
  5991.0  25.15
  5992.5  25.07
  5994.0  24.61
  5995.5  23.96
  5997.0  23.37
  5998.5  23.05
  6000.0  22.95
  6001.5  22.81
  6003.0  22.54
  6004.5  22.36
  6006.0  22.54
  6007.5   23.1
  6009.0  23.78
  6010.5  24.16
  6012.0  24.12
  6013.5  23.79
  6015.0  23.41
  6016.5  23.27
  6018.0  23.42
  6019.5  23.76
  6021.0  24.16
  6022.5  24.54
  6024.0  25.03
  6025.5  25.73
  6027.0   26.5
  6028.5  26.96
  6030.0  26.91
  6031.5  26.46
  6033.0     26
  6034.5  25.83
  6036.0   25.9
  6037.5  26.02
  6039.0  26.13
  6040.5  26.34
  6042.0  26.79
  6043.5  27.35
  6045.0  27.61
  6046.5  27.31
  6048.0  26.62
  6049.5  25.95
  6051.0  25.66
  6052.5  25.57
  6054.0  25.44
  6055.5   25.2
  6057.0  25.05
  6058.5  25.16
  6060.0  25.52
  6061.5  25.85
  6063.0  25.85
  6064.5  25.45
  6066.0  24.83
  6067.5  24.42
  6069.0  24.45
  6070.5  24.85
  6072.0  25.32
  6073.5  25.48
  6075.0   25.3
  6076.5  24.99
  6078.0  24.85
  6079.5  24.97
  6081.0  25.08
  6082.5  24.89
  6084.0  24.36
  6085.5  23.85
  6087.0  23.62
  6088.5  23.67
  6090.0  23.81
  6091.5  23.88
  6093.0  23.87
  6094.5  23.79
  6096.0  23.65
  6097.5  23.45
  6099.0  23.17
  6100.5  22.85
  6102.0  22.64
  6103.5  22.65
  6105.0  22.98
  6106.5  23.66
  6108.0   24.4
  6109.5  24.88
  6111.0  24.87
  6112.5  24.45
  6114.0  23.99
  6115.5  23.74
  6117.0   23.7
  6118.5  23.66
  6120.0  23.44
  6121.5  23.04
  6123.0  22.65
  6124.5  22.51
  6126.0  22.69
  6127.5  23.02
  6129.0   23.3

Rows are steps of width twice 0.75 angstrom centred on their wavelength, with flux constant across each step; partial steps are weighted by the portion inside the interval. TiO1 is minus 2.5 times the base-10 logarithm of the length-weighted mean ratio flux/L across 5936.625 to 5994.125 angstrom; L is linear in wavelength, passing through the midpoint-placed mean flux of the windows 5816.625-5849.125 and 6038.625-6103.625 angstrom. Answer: 0.06 mag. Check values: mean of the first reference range 24.7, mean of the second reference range 25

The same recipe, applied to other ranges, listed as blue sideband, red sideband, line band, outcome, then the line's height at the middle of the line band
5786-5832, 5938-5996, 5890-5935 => 0.03 mag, 23.9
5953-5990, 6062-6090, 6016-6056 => -0.07 mag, 24.3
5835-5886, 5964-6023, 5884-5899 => 0.19 mag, 24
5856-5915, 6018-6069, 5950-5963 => 0.03 mag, 24.3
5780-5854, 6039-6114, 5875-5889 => 0.11 mag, 24.7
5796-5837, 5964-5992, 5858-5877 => 0.01 mag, 24.3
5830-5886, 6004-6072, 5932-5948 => 0.06 mag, 24.7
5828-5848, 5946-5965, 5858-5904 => 0.10 mag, 24.8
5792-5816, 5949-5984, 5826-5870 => -0.01 mag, 24.5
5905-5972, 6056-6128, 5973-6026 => 0.03 mag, 24.1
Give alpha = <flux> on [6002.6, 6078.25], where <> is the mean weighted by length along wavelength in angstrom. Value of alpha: 25.2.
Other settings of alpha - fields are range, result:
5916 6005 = 23.6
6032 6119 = 24.9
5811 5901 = 23.6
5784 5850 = 24.6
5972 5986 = 22.3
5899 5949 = 24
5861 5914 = 23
